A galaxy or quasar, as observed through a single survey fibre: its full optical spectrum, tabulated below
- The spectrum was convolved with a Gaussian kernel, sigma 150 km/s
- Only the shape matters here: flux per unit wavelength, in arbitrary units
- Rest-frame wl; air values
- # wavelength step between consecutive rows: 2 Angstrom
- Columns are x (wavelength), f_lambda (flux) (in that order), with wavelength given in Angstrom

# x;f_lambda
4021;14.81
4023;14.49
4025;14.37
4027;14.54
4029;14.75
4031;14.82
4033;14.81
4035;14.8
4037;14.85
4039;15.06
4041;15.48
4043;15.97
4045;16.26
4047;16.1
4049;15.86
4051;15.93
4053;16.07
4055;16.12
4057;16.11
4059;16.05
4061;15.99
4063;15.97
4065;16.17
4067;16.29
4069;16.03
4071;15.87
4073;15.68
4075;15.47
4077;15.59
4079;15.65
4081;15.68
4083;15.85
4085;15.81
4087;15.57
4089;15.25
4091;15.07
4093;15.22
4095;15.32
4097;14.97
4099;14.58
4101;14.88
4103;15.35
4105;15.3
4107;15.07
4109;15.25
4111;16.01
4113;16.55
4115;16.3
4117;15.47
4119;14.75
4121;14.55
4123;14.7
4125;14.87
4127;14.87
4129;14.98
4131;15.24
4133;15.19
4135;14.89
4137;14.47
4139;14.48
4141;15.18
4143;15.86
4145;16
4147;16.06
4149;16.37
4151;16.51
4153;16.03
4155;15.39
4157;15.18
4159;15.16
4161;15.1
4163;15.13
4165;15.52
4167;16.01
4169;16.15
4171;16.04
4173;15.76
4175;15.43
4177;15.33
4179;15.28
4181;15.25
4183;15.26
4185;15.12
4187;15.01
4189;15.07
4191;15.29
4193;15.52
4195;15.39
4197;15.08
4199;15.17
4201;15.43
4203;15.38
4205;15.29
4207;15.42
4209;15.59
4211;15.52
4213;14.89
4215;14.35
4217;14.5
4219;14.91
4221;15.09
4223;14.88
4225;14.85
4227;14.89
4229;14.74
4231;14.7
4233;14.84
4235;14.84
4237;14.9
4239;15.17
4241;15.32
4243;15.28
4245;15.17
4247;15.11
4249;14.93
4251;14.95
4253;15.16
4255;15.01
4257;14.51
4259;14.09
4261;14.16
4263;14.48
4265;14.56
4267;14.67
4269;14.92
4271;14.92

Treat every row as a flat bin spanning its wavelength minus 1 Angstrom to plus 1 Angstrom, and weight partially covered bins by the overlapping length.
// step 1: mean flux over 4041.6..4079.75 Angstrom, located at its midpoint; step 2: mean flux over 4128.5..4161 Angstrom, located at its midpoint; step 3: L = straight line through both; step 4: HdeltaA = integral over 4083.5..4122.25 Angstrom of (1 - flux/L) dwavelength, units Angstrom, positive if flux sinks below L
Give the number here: 0.9 Angstrom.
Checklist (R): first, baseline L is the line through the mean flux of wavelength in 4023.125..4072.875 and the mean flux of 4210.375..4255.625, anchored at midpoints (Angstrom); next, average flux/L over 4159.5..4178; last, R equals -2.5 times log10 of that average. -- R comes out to -0.03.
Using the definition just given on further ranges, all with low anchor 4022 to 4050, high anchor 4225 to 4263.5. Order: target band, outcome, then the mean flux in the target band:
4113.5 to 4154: -0.02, 15.4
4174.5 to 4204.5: -0.02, 15.3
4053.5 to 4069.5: -0.07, 16.1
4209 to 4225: 0.00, 14.9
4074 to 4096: -0.03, 15.5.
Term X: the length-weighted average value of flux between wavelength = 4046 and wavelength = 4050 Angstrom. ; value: 16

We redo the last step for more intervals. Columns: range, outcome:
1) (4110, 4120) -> 15.8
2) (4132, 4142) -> 14.8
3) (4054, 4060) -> 16.1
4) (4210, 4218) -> 14.8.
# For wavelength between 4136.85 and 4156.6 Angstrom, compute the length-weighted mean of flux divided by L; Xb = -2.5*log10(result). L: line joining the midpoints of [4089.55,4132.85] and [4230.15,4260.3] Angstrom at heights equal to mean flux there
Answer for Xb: -0.038 mag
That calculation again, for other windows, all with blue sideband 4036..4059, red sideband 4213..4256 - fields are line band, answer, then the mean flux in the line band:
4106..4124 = 0.01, 15.4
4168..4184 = -0.03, 15.6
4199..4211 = -0.02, 15.4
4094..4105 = 0.04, 15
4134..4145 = 0.02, 15.1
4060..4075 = -0.02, 16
